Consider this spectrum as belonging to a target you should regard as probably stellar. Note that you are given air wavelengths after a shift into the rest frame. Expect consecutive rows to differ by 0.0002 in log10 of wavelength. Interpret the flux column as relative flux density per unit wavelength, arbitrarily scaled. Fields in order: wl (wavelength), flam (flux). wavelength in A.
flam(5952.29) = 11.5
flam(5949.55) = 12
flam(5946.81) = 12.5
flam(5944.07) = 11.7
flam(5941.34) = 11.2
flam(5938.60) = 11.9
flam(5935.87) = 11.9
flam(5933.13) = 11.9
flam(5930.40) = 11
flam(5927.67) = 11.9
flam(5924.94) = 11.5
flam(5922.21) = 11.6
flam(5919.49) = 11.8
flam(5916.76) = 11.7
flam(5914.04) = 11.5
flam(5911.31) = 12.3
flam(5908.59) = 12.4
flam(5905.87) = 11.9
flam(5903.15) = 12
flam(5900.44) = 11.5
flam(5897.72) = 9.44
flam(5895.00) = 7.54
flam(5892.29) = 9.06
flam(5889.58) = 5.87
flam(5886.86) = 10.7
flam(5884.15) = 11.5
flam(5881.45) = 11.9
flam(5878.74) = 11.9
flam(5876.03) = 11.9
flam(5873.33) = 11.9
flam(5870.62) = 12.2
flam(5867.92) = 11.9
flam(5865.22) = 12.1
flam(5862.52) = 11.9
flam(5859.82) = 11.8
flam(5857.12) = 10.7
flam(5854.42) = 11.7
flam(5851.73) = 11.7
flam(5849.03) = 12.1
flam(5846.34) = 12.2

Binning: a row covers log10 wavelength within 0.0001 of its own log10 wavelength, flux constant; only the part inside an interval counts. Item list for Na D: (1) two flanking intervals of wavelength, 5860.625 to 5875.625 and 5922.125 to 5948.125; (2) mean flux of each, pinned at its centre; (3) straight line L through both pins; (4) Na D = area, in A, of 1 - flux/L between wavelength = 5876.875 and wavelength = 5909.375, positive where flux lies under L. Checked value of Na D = 3.9 A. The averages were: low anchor 12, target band 10.5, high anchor 11.7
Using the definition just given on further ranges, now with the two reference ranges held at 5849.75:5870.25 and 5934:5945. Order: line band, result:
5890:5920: 2.2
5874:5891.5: 1.6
